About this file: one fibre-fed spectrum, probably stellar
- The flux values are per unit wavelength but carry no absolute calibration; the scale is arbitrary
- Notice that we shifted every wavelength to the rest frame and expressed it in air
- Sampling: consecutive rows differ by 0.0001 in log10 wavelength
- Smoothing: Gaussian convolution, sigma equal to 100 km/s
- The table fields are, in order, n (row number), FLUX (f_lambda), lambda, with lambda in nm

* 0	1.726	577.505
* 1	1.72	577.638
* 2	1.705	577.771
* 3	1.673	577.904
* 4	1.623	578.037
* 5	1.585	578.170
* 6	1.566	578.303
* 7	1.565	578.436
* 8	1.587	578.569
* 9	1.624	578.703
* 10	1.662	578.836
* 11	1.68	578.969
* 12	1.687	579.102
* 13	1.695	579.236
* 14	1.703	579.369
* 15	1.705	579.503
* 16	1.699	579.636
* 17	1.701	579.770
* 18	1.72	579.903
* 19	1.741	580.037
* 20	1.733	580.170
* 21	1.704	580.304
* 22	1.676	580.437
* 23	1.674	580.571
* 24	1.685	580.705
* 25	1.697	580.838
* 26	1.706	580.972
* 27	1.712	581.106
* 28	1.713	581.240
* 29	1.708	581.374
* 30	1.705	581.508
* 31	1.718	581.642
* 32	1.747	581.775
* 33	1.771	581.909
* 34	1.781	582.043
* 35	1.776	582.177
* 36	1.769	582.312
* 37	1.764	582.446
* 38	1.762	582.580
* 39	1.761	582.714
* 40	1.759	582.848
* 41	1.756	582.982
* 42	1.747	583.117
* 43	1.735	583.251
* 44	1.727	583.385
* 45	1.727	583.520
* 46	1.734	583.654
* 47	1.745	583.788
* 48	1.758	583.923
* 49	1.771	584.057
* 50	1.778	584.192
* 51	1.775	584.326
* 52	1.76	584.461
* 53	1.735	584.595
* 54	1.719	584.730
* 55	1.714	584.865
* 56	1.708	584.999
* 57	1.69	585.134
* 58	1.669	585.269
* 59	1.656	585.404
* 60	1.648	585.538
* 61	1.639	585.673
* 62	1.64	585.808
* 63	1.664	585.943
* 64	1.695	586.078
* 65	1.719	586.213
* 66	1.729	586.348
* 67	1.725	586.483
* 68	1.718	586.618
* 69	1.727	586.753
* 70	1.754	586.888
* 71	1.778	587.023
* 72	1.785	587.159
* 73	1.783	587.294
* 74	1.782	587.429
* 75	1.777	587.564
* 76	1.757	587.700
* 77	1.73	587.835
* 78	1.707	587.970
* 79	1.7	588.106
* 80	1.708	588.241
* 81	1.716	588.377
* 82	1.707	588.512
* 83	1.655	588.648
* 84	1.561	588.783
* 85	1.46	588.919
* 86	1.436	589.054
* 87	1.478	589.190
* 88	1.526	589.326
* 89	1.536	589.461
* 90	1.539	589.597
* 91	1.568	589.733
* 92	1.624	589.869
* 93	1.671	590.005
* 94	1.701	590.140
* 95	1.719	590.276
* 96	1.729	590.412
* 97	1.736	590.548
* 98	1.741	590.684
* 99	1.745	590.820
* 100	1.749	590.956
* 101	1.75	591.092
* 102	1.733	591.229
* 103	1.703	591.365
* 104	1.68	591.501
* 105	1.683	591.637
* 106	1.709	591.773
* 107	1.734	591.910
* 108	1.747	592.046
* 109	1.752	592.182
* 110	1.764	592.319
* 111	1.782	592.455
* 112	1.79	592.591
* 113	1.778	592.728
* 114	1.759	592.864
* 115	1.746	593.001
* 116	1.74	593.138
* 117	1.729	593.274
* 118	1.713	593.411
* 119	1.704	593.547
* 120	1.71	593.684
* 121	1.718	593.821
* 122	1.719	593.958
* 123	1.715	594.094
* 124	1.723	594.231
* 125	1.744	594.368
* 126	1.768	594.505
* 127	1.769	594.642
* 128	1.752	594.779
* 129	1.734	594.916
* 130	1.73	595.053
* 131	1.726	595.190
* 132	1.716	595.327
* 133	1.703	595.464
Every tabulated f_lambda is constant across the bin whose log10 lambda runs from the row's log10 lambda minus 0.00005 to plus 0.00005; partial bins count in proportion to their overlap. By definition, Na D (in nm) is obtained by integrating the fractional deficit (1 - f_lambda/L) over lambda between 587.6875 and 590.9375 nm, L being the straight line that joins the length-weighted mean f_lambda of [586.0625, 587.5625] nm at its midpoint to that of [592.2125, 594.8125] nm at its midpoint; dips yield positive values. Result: 0.19 nm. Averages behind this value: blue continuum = 1.75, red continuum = 1.74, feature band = 1.64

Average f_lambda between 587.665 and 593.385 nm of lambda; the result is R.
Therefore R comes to 1.69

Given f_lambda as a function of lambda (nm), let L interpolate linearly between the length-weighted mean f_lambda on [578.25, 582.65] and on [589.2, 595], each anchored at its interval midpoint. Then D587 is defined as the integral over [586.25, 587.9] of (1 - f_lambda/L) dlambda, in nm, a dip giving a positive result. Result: -0.05 nm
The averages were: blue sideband 1.7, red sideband 1.71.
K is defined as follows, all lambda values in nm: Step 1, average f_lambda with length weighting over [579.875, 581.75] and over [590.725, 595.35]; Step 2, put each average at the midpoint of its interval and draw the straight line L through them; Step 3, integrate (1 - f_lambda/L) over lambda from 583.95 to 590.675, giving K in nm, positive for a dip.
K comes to 0.15 nm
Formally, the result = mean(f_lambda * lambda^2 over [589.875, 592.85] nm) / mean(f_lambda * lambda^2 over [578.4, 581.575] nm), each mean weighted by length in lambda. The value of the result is 1.1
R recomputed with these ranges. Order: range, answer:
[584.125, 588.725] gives 1.72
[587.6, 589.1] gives 1.65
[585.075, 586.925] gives 1.69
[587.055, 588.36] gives 1.75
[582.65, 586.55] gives 1.72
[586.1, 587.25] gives 1.74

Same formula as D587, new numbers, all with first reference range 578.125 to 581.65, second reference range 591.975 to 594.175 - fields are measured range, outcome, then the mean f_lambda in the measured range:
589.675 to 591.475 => 0.03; 1.71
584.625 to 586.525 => 0.02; 1.69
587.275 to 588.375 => -0.01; 1.74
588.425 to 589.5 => 0.11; 1.55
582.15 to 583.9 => -0.06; 1.75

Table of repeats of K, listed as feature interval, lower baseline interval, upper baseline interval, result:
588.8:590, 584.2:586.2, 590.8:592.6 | 0.13 nm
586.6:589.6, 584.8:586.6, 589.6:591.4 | 0.04 nm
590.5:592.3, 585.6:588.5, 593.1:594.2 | -0.01 nm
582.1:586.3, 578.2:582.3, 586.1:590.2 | -0.11 nm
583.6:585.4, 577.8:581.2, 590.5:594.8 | -0.04 nm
